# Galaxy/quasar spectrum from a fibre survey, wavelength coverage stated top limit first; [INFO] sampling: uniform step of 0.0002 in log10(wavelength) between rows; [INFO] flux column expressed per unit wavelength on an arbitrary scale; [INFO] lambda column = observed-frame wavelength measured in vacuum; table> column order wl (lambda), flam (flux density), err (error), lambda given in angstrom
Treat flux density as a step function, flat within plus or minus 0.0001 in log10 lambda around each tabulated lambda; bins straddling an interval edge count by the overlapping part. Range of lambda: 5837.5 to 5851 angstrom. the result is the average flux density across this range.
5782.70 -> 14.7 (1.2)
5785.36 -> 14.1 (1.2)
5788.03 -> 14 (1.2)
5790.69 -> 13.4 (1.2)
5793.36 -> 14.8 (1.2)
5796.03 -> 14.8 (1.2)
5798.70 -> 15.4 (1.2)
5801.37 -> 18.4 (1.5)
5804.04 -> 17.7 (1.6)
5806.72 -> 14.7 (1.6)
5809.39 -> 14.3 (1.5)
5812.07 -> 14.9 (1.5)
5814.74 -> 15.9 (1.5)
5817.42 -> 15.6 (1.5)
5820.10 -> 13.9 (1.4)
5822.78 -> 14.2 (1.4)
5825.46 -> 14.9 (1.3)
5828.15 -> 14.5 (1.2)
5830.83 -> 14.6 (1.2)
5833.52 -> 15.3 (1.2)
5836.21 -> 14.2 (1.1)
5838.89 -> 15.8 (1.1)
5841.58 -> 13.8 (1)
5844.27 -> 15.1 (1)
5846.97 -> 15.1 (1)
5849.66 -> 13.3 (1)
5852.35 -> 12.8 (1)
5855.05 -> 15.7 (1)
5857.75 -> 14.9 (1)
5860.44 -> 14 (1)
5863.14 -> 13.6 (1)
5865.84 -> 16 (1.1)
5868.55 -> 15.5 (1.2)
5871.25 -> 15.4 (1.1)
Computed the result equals 14.6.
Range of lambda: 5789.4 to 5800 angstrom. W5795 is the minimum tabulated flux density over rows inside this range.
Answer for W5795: 13.4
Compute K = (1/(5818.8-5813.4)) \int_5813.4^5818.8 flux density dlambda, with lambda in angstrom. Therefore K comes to 15.8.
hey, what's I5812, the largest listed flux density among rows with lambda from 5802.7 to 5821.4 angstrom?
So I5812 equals 17.7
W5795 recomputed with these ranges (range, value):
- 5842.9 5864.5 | 12.8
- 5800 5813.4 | 14.3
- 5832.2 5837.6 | 14.2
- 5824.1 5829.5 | 14.5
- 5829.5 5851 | 13.3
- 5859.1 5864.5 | 13.6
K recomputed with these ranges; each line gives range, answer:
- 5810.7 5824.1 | 14.9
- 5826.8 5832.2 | 14.5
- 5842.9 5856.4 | 14.4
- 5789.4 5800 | 14.6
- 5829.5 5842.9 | 14.7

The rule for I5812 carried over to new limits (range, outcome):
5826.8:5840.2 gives 15.8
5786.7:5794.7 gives 14.8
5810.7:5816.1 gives 15.9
